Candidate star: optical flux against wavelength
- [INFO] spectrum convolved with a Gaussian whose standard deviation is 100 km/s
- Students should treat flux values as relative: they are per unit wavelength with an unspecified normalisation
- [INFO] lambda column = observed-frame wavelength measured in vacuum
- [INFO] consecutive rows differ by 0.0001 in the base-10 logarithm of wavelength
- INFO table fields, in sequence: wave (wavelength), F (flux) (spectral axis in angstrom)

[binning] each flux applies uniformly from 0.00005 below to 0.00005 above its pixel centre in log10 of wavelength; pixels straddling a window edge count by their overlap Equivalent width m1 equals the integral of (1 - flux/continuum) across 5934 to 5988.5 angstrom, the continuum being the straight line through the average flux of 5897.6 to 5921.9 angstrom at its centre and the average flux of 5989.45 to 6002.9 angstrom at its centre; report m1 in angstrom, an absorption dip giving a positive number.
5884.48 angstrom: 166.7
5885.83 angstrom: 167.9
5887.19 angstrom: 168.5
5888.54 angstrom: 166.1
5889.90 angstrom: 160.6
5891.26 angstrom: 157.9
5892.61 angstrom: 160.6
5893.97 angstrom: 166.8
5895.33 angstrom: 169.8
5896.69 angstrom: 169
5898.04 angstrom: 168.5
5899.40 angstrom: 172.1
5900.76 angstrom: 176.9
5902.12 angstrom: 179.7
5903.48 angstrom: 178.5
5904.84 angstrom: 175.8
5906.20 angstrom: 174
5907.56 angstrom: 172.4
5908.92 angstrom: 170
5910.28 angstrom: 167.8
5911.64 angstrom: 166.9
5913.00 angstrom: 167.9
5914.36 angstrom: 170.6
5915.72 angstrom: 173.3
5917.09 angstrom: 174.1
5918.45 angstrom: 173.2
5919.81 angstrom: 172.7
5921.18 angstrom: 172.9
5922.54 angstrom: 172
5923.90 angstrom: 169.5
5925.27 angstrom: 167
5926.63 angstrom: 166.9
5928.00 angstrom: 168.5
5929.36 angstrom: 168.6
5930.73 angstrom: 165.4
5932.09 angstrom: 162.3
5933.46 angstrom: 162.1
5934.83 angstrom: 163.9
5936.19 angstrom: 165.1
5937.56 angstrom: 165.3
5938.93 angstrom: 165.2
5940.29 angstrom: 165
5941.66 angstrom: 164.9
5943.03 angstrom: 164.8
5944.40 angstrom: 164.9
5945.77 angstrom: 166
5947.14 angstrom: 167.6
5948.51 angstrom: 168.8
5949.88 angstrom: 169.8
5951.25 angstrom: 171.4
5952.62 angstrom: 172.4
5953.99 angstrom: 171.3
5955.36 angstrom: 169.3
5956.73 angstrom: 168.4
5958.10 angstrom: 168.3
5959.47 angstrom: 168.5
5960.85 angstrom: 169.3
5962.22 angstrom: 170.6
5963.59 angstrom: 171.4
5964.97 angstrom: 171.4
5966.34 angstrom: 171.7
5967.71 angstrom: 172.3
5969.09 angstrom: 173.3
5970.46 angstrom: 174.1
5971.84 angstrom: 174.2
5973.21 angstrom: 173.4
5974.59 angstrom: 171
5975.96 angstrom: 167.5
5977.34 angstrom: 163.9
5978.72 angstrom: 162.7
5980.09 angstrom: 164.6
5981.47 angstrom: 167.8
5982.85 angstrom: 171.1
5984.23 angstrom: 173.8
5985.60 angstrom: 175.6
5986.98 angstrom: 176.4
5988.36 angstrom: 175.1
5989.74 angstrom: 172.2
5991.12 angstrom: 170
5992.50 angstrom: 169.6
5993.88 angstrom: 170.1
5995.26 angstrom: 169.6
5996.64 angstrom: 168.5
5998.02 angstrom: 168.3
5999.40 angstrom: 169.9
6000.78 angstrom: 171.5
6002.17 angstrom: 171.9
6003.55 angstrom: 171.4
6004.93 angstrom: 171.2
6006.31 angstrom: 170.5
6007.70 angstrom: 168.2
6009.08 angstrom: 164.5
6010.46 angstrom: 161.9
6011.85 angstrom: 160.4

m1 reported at 0.6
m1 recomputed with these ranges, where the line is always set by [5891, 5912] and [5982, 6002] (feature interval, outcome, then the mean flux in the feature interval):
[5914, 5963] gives 0.78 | 168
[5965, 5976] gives -0.07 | 173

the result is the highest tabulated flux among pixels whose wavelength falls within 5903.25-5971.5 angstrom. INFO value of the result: 178.5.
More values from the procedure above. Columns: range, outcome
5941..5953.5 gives 172.4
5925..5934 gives 168.6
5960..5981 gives 174.2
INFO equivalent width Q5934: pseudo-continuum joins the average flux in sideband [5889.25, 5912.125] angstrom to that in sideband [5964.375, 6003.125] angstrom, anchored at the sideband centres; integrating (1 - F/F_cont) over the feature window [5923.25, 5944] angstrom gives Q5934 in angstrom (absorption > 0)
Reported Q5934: 0.6 angstrom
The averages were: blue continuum 170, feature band 166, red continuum 171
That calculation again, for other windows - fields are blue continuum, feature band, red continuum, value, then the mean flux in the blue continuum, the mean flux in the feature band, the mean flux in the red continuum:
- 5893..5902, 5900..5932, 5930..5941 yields -0.7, 171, 171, 164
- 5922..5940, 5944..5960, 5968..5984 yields -0.1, 166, 169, 170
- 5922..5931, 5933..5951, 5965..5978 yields 0.4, 168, 166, 171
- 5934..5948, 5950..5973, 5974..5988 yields -0.5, 165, 171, 170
